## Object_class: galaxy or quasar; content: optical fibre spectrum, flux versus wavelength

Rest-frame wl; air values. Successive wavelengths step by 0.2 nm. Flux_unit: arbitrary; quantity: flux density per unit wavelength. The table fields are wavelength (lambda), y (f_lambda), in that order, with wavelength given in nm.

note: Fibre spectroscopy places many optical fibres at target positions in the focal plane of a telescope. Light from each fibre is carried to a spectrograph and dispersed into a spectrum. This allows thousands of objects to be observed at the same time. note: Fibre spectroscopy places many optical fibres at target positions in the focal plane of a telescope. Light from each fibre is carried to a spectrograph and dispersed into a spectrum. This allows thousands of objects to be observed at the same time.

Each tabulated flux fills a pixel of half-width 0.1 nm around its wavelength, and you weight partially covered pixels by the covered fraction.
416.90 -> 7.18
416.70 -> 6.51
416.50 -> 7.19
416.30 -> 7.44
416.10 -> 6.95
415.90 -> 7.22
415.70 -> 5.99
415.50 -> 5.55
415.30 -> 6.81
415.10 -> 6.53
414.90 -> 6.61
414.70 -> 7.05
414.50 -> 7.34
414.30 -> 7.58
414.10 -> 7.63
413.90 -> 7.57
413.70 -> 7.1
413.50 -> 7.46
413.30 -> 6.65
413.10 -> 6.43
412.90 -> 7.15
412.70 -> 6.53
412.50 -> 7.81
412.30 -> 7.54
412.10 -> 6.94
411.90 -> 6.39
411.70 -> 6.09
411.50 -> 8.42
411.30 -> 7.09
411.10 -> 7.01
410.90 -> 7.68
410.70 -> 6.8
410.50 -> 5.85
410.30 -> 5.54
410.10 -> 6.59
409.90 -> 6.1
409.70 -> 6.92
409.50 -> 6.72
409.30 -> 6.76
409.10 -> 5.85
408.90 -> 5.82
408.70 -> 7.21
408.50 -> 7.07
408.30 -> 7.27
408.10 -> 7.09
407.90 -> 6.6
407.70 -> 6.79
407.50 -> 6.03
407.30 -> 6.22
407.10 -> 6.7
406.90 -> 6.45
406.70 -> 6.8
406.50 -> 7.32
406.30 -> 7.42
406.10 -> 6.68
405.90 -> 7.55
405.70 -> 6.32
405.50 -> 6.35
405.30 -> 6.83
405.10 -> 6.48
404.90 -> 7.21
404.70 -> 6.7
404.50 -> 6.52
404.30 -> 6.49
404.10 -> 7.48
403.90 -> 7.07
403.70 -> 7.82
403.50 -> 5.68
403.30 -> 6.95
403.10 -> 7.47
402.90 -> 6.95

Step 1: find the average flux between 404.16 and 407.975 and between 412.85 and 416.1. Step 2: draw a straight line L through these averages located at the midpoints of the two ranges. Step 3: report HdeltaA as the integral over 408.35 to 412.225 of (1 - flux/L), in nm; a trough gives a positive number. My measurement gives 0.07 nm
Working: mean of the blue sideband 6.72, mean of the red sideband 6.91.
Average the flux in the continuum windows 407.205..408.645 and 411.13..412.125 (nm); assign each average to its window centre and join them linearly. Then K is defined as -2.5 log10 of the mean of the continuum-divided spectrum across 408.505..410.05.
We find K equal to 0.050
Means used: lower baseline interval 6.74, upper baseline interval 6.99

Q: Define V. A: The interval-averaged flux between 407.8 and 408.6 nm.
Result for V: 7.01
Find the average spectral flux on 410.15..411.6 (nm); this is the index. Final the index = 6.9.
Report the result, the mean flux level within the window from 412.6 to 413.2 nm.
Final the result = 6.7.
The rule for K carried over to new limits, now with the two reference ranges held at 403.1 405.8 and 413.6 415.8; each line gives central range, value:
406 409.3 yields 0.02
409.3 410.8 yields 0.07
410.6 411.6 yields -0.08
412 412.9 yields -0.05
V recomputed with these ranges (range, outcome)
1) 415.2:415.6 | 6.18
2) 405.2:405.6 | 6.59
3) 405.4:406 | 6.74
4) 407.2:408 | 6.41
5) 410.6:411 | 7.24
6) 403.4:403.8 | 6.75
